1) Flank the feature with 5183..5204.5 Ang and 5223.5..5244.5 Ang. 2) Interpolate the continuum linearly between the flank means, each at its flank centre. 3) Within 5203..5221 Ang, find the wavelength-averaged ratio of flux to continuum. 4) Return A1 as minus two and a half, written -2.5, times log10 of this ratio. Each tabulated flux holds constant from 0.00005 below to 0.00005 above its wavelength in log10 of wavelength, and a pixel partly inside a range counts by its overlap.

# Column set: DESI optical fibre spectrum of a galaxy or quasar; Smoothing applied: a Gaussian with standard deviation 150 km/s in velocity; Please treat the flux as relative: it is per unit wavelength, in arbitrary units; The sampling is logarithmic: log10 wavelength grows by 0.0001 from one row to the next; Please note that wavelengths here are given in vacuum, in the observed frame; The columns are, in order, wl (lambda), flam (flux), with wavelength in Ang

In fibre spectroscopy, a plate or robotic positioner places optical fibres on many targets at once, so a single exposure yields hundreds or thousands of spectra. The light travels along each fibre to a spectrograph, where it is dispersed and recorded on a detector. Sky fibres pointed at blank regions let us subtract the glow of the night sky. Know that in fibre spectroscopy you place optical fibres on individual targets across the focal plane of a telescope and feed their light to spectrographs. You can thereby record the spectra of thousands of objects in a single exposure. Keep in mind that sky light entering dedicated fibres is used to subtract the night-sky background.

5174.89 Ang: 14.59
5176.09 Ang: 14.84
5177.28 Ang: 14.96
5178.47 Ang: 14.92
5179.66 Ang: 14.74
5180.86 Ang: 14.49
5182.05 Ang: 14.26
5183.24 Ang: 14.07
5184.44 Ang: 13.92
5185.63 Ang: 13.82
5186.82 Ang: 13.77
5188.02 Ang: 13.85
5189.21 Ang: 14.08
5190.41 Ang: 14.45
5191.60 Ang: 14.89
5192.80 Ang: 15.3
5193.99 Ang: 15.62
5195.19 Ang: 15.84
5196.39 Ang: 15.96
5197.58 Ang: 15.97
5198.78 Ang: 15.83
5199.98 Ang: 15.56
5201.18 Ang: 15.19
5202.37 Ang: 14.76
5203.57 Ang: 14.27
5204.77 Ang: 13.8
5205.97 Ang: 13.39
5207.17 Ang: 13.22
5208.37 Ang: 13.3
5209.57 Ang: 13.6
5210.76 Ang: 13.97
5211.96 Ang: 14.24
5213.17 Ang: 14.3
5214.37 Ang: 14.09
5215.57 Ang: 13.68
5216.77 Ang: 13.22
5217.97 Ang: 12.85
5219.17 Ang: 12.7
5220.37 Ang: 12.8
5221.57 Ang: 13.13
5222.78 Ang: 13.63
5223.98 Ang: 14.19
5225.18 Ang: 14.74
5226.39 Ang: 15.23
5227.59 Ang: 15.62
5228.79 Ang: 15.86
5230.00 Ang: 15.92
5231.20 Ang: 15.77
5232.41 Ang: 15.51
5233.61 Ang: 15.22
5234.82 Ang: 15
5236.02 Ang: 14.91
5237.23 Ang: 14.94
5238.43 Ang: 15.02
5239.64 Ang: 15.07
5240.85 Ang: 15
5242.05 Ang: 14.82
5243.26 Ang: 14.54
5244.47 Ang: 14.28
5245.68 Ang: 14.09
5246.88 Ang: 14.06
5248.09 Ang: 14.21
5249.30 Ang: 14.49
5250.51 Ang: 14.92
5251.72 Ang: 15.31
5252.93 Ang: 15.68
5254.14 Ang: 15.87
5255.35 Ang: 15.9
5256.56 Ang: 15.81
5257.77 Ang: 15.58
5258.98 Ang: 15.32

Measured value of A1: 0.11 mag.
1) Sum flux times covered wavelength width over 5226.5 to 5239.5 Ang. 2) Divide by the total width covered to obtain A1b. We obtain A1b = 15.4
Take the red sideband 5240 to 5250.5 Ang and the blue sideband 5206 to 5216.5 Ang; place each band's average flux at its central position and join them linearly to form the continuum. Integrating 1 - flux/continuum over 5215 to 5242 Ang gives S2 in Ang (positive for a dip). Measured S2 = -0.8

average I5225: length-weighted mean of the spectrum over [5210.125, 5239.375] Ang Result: 14.4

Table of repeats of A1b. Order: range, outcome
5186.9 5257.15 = 14.6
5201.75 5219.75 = 13.7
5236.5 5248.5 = 14.6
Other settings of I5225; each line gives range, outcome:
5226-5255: 15.1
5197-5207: 14.8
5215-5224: 13.2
